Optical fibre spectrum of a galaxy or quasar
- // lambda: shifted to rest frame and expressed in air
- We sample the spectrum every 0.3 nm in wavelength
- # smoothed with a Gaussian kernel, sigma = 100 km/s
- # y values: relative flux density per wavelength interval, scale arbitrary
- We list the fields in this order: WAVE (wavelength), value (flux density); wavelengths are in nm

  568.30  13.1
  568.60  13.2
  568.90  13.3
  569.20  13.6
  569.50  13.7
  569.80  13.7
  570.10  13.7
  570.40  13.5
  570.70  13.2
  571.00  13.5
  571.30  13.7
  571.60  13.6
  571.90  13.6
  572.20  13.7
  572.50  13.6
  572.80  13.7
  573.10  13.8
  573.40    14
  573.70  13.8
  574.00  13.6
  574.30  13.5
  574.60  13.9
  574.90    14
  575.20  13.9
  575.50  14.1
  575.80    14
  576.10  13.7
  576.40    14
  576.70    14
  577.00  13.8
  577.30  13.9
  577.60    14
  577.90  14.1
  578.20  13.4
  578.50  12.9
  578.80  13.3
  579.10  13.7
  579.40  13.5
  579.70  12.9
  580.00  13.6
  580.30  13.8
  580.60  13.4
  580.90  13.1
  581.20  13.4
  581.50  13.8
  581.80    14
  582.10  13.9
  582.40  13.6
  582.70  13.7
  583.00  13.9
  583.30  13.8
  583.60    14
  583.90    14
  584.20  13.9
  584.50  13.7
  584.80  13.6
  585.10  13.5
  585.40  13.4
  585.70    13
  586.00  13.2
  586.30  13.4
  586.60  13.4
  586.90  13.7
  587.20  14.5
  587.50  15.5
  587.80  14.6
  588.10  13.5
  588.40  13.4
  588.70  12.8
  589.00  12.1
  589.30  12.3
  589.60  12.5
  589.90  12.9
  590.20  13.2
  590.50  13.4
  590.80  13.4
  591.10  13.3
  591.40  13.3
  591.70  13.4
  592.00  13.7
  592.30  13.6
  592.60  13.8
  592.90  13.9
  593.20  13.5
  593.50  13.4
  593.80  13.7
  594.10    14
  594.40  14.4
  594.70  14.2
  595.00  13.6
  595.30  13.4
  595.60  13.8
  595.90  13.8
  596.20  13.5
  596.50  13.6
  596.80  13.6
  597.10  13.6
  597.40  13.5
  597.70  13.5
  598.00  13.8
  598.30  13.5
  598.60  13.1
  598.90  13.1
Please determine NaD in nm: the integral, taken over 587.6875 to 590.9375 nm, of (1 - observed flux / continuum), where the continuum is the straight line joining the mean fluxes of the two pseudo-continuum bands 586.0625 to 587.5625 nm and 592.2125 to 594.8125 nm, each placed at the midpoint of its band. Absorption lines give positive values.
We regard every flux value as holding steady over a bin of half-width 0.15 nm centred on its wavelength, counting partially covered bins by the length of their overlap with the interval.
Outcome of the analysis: 0.20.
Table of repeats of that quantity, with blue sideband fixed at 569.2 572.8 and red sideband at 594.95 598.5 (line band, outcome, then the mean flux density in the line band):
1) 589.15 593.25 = 0.09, 13.3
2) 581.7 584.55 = -0.05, 13.9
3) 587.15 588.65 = -0.07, 14.2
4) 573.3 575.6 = -0.04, 13.8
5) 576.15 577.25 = -0.03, 13.9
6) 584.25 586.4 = 0.03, 13.4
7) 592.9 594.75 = -0.04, 13.9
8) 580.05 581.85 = 0.00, 13.6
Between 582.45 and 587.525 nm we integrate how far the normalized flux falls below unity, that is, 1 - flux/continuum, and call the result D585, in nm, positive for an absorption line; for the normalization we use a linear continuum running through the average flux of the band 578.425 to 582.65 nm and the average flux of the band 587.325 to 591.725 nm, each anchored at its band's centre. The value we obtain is -0.12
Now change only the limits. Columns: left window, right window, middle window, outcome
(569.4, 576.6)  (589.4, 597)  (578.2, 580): 0.049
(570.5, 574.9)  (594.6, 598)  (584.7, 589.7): 0.077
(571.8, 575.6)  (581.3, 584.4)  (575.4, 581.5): 0.083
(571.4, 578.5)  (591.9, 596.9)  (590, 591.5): 0.048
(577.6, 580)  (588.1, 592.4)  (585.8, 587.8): -0.117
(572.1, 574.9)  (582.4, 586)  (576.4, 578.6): -0.008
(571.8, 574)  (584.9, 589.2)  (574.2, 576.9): -0.040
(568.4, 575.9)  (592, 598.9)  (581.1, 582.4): -0.010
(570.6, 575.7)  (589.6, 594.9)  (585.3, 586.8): 0.036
